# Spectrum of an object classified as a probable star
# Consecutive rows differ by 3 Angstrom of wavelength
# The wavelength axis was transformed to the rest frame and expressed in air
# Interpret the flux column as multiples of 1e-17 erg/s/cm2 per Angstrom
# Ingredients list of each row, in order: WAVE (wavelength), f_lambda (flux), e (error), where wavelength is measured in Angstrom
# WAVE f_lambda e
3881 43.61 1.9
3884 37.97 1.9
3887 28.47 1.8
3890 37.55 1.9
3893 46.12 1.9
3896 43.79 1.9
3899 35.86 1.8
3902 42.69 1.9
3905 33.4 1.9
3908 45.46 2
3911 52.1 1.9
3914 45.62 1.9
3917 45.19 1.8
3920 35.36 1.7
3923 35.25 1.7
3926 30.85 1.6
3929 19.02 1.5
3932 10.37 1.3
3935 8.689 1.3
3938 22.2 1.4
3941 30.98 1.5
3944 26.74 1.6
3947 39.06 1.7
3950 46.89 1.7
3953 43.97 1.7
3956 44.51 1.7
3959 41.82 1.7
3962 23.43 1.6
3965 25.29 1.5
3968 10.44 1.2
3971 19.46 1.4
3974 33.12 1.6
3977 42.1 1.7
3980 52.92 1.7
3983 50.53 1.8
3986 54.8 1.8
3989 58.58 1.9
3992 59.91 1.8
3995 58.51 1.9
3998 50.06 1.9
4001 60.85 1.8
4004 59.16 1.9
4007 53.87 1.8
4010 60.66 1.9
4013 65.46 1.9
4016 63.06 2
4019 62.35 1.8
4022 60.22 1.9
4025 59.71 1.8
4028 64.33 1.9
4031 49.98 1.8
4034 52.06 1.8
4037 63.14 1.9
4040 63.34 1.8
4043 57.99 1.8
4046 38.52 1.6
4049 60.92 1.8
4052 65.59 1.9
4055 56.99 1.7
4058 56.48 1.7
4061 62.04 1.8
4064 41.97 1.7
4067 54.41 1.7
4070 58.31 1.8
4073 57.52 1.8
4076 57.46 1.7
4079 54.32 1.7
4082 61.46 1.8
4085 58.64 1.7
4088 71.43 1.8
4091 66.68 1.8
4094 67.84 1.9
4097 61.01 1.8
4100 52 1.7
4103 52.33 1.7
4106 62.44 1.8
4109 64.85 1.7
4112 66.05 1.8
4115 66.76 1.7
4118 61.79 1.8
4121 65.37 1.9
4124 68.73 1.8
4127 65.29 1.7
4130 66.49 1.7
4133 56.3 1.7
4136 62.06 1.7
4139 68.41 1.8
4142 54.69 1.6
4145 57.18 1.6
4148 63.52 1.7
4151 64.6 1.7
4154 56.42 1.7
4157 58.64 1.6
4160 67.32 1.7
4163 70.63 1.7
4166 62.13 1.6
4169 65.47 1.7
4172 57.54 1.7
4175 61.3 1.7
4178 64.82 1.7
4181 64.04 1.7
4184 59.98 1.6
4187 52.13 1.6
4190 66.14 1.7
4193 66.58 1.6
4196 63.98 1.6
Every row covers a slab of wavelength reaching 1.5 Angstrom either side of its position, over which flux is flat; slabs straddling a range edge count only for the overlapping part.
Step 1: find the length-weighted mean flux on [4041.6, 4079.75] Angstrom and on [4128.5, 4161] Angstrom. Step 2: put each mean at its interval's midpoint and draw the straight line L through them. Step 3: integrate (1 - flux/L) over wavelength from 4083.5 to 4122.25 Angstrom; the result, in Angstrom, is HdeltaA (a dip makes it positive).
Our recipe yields -2.9 Angstrom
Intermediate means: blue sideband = 55.6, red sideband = 61.3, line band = 62.8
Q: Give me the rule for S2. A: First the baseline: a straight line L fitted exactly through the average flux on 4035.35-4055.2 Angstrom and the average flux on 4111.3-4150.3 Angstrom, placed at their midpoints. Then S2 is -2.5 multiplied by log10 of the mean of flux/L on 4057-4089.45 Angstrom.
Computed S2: 0.04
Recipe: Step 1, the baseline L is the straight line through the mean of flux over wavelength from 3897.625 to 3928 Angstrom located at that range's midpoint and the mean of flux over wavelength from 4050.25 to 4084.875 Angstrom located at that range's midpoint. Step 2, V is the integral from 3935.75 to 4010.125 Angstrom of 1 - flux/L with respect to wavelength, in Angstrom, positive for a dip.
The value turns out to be 7.73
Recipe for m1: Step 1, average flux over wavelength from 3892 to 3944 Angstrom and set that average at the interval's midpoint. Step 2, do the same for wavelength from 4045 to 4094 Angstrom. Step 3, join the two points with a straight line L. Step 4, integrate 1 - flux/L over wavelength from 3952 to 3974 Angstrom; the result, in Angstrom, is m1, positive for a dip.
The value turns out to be 6.0 Angstrom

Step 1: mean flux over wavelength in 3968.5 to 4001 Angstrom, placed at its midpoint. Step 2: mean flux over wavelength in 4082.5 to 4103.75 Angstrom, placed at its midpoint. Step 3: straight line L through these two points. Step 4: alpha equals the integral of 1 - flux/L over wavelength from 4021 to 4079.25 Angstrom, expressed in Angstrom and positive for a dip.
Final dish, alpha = -0.9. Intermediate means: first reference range 47.4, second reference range 61.7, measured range 56.8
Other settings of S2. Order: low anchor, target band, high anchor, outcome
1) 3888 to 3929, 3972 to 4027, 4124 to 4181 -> -0.15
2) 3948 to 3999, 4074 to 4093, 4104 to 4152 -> -0.08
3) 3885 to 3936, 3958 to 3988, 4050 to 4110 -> 0.24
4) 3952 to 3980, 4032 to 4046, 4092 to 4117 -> -0.18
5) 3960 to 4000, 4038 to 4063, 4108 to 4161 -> -0.12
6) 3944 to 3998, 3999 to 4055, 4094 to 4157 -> -0.21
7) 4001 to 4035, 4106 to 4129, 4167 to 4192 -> -0.08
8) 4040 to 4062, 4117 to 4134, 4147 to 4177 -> -0.06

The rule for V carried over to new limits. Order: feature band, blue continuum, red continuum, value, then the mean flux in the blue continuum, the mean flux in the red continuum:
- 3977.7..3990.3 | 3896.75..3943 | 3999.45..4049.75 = -1.2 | 33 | 58.5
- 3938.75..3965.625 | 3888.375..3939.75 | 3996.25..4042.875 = 4.7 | 34.6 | 59.2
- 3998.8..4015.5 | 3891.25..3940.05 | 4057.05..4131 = -4.1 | 34.5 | 60.9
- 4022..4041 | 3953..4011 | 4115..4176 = -3.1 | 45.1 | 62.8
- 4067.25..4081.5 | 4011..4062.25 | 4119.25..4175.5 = 0.8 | 59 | 62.8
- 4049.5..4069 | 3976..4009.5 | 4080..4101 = 1.2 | 55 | 62.8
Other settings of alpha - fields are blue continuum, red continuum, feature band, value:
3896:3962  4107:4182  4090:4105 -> -0.7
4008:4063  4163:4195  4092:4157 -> -1.0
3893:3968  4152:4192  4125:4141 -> -1.7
